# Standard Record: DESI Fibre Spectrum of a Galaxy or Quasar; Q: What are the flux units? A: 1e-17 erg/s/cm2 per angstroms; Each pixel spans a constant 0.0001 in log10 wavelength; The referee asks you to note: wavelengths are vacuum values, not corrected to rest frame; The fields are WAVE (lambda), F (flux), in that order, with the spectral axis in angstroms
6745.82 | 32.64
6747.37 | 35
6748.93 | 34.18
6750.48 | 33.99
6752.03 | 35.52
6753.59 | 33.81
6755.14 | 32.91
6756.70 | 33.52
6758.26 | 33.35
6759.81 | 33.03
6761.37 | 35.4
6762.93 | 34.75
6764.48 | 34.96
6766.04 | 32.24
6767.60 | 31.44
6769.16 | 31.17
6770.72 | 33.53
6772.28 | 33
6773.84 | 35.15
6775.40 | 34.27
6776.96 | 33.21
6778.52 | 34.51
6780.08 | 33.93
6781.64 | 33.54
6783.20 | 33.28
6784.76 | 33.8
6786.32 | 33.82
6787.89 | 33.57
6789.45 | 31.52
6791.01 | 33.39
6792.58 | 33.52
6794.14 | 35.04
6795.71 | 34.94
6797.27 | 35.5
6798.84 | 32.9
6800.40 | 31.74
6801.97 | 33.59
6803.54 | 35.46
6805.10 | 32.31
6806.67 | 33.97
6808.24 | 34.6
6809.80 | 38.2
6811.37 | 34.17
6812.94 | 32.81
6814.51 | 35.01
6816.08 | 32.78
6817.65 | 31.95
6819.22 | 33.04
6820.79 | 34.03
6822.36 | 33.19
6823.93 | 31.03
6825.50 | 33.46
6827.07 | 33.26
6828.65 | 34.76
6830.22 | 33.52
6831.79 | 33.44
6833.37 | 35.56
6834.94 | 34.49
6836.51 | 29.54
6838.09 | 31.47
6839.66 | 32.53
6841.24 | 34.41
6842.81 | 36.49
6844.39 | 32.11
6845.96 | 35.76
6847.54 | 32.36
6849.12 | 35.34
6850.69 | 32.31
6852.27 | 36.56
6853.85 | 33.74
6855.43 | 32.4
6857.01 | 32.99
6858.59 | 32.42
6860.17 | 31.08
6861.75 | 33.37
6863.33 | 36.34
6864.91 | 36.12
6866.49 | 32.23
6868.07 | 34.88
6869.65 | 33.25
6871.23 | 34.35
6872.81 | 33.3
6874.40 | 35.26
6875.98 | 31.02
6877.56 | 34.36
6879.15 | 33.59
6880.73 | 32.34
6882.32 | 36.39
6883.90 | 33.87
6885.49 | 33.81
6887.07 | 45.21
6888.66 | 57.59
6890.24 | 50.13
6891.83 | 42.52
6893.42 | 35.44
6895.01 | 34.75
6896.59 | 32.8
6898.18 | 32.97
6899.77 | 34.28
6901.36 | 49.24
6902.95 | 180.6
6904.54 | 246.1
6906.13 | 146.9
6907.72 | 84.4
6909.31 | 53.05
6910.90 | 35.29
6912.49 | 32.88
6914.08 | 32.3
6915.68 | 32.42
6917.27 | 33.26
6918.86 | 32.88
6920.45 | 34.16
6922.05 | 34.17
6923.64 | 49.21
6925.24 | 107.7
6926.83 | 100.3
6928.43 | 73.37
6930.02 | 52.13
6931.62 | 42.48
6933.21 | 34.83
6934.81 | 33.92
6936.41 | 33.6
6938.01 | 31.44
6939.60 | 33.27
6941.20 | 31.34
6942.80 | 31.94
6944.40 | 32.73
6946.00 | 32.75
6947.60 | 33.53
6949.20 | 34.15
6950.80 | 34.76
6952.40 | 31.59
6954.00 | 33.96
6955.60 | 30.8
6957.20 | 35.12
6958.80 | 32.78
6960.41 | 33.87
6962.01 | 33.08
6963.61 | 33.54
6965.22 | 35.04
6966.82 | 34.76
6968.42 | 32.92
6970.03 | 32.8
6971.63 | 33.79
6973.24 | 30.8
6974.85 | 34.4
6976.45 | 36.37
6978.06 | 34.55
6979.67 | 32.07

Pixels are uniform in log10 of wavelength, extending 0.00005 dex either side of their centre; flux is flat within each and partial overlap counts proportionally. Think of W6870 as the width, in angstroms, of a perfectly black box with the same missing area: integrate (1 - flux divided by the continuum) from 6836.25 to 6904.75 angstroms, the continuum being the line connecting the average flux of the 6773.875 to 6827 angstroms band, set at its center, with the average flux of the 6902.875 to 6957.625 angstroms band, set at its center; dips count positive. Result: 4.8 angstroms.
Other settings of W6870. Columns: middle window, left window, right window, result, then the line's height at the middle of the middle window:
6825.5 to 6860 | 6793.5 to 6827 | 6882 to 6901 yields 2.4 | 36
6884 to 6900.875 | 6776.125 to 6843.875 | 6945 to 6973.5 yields -3.2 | 33.5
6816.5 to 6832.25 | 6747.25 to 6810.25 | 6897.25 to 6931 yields 4.4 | 46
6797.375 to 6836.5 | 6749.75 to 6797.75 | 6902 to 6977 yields 4.3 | 37.9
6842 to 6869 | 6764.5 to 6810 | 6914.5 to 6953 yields 2.8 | 37.8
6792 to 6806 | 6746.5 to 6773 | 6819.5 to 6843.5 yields -0.2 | 33.5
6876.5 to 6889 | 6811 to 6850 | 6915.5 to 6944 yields 0.8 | 39.9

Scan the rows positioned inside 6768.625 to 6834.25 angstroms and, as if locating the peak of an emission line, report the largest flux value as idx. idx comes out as 38.2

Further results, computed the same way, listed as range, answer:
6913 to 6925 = 49.21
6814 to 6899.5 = 57.59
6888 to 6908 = 246.1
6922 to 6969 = 107.7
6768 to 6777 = 35.15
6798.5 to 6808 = 35.46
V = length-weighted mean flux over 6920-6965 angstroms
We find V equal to 41.3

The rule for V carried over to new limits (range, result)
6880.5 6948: 53.4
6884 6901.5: 40.2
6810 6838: 33.3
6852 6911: 50.5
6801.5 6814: 34.4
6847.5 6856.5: 33.9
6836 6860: 33.3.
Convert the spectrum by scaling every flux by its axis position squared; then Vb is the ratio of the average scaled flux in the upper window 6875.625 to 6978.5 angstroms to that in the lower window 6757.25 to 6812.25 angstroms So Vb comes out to 1.43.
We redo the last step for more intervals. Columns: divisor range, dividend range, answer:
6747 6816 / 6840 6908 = 1.45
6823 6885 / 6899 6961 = 1.62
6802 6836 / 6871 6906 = 1.68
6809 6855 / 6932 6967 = 1.03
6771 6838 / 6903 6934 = 2.12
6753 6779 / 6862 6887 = 1.06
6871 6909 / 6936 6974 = 0.57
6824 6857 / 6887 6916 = 2.04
